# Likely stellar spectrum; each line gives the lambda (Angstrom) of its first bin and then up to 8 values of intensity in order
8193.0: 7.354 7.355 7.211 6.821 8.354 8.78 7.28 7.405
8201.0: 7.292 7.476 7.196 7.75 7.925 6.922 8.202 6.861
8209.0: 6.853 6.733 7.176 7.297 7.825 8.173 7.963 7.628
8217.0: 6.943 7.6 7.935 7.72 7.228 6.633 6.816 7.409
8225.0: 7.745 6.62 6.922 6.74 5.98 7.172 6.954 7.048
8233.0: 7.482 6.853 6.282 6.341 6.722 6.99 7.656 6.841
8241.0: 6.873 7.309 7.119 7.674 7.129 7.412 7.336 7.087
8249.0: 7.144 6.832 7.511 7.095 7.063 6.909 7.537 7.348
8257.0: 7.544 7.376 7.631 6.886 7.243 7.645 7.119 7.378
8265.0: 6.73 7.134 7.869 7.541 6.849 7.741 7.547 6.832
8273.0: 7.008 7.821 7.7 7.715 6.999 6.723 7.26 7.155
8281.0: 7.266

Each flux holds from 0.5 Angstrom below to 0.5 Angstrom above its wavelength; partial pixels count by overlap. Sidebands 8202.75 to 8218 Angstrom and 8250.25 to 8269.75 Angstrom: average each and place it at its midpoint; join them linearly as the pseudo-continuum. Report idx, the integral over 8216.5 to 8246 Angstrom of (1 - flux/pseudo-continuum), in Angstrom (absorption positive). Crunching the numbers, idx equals 1.2 Angstrom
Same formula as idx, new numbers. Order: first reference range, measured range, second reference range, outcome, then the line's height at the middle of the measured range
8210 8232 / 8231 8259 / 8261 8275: 0.6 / 7.29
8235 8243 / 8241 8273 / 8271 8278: -0.6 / 7.13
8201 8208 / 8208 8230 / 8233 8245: 0.2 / 7.29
